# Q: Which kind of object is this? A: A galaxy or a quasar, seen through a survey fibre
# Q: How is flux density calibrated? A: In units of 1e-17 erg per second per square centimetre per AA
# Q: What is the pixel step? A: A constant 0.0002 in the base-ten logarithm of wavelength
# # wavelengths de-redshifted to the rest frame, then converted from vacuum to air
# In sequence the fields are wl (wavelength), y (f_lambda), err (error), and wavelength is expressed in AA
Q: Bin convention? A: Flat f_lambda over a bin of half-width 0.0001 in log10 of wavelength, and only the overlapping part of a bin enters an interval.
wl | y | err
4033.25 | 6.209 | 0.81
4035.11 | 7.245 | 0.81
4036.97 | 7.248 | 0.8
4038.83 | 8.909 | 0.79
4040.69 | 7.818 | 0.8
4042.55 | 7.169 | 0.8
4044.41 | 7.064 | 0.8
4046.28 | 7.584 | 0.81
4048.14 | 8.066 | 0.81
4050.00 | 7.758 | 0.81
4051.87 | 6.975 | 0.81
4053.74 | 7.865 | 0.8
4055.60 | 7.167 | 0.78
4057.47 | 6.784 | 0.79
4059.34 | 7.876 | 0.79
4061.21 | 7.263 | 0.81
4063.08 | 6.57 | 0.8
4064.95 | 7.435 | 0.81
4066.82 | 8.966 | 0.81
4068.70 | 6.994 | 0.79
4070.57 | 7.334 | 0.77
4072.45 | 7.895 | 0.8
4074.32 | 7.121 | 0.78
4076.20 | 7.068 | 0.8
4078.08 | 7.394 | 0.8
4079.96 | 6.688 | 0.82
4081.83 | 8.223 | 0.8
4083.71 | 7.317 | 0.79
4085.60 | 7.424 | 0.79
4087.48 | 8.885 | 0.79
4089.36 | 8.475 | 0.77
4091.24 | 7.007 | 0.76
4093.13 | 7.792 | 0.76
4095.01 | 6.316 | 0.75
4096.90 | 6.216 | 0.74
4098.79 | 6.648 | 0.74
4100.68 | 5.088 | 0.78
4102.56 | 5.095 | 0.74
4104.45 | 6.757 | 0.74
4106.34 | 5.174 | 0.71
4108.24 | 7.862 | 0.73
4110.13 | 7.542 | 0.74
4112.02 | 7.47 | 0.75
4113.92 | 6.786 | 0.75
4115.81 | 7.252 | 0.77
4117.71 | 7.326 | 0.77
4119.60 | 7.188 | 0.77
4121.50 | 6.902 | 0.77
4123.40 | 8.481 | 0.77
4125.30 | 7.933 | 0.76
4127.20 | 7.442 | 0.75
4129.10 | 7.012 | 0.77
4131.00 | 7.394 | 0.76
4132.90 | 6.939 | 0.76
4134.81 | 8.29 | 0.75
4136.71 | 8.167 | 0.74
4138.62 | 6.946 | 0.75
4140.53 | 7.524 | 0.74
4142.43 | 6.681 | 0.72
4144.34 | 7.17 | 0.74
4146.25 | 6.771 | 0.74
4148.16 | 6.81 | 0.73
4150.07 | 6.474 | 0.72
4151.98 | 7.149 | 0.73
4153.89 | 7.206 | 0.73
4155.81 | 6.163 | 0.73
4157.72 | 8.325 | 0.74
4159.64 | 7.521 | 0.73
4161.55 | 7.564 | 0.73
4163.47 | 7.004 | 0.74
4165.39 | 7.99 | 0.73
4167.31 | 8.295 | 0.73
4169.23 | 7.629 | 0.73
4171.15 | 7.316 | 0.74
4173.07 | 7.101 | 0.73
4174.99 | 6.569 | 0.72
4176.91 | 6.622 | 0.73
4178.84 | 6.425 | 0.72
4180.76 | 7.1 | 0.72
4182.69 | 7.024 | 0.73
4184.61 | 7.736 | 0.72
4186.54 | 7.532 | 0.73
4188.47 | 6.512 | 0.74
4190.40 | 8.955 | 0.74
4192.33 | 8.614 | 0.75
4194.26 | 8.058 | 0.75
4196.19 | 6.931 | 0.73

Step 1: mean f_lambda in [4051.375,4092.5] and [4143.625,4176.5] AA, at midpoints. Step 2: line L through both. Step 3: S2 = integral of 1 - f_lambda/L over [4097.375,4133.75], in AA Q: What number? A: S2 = 2.01 AA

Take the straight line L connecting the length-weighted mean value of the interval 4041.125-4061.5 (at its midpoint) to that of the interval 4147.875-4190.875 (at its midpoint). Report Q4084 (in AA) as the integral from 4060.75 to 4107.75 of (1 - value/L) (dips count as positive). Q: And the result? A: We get 1.9 AA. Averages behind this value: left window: 7.43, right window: 7.25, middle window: 7.09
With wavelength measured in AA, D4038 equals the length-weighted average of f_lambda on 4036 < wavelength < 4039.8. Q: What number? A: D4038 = 8.06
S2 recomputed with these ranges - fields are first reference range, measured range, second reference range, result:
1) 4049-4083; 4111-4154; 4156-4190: 0.4 AA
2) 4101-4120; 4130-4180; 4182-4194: 0.7 AA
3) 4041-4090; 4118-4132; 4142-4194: -0.2 AA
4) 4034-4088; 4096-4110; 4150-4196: 2.4 AA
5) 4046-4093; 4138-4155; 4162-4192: 1.0 AA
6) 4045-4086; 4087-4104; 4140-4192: 1.4 AA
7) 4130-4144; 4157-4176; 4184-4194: 0.4 AA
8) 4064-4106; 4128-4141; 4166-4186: -0.5 AA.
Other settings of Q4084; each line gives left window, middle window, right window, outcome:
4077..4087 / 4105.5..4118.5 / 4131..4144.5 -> 0.6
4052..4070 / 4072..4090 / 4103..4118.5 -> -1.0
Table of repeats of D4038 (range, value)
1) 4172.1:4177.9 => 6.76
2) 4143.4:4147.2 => 6.97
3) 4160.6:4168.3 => 7.71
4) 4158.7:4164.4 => 7.37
